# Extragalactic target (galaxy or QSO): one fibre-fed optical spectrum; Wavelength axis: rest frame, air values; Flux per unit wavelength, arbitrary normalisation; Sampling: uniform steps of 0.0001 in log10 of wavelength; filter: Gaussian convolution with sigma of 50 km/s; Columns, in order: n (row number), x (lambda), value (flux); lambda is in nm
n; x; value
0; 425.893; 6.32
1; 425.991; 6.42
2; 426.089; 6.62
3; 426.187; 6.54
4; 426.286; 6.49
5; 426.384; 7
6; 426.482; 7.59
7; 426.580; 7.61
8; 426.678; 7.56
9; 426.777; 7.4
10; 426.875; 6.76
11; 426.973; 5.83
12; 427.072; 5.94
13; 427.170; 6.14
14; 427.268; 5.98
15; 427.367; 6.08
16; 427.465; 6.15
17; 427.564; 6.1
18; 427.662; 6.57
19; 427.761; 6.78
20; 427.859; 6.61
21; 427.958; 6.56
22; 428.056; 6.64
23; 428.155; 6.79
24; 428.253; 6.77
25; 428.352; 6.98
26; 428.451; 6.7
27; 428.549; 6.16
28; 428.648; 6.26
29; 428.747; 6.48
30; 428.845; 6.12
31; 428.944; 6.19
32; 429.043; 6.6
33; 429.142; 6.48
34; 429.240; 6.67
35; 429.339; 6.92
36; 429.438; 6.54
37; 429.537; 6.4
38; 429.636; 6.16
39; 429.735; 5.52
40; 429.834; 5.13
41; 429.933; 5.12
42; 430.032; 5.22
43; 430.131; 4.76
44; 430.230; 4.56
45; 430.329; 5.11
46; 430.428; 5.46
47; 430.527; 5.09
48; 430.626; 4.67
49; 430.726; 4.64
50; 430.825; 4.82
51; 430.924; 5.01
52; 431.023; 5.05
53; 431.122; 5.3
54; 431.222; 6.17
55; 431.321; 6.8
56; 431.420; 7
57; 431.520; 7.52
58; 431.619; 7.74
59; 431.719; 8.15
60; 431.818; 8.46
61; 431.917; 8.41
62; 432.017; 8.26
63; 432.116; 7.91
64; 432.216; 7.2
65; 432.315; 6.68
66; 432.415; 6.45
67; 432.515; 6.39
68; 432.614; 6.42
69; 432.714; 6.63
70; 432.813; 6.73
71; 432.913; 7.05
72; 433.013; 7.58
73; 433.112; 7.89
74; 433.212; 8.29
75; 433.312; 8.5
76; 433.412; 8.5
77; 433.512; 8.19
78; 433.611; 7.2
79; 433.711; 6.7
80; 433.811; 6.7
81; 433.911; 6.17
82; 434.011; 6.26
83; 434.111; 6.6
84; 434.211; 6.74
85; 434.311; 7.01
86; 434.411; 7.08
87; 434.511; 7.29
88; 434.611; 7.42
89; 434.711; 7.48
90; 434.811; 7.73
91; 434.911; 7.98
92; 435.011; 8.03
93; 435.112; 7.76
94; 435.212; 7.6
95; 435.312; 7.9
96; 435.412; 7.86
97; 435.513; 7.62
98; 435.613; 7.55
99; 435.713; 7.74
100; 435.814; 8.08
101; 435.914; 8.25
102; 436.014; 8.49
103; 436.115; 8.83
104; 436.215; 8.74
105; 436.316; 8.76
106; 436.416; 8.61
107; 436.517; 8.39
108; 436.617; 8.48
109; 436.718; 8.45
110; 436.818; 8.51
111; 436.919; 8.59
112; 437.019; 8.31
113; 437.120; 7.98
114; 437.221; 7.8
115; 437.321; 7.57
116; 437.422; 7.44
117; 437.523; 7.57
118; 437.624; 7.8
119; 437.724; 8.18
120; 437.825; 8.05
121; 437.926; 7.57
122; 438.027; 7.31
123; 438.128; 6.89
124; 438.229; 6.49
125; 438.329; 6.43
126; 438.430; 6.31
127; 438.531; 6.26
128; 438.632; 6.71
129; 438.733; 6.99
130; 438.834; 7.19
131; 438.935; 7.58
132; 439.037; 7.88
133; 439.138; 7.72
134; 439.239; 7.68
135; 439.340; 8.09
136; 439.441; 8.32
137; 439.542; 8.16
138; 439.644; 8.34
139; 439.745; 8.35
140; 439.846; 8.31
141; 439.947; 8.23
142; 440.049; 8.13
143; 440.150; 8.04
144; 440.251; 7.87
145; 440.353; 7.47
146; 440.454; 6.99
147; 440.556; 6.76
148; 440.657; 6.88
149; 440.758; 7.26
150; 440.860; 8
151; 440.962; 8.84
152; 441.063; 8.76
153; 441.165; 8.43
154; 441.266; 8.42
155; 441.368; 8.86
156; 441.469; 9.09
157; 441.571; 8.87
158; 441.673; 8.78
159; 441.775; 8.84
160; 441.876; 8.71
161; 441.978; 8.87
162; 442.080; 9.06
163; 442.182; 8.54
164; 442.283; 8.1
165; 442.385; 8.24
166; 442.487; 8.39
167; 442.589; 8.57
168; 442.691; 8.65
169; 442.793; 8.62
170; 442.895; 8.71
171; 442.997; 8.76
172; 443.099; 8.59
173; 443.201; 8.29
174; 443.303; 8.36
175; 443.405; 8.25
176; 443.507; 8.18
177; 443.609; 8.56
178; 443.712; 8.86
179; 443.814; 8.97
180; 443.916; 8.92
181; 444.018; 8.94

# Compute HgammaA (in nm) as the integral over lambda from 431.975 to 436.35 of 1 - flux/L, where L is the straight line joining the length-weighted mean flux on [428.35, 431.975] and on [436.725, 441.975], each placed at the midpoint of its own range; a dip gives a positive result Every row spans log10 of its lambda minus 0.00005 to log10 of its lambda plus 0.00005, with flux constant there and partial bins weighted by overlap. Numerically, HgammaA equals -0.40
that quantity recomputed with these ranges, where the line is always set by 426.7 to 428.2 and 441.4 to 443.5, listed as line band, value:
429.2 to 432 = 0.35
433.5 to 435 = 0.07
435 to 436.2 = -0.06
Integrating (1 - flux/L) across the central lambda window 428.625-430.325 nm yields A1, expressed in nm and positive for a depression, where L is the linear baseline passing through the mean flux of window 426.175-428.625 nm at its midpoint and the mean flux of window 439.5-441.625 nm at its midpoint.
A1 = 0.23 nm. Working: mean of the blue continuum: 6.62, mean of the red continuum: 8.1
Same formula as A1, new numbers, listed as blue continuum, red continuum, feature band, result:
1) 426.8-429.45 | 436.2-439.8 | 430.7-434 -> 0.01 nm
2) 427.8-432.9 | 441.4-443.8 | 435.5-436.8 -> -0.16 nm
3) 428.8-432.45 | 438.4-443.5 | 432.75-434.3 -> -0.12 nm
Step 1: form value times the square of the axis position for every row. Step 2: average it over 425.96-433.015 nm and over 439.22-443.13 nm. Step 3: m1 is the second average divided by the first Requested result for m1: 1.37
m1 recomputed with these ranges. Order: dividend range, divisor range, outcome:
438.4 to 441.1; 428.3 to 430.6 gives 1.36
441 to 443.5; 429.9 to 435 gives 1.34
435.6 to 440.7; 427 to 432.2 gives 1.29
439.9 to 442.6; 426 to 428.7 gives 1.33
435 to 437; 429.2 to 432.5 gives 1.35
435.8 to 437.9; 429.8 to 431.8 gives 1.48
